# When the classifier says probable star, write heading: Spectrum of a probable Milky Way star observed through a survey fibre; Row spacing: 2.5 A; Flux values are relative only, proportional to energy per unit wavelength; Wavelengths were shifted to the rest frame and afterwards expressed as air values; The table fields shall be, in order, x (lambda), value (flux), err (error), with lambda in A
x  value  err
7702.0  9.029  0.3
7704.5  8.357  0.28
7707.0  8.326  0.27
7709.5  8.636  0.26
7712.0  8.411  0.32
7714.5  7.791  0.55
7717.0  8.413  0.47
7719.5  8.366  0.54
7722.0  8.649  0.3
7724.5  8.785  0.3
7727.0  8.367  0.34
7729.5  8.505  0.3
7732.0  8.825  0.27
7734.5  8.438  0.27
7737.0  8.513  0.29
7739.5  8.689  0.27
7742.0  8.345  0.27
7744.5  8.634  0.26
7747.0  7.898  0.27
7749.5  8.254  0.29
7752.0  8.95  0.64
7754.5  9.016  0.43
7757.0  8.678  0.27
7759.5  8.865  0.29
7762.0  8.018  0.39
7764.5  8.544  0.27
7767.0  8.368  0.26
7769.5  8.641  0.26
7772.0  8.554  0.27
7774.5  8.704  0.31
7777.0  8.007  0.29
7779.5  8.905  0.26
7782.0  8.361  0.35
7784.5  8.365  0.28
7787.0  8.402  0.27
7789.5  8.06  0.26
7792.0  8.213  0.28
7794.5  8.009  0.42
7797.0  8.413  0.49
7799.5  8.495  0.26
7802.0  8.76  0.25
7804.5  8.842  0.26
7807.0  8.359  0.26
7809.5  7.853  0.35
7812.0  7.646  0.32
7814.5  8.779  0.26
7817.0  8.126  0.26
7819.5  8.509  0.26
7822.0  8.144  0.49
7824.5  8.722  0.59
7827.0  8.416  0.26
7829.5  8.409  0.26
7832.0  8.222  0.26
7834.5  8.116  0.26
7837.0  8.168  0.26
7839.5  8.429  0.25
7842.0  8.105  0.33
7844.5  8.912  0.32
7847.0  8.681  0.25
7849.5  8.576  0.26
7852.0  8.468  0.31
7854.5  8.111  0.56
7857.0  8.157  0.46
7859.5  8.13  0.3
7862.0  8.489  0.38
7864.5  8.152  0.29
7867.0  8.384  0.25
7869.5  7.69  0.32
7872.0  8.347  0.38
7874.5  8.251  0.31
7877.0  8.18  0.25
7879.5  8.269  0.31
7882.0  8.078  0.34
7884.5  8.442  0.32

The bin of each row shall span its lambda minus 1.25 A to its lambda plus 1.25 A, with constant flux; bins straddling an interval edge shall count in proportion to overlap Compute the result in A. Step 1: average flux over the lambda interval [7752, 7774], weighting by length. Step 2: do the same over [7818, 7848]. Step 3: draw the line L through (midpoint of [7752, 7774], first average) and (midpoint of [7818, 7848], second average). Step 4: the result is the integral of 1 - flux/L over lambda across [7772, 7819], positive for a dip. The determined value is 0.9 A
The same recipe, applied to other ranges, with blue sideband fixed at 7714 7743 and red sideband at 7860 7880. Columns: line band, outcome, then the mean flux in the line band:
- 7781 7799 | 0.2 A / 8.27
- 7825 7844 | -0.1 A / 8.31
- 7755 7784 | -0.4 A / 8.52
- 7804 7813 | 0.2 A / 8.13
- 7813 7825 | -0.2 A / 8.42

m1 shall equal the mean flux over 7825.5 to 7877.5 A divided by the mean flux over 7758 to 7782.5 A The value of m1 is 1.0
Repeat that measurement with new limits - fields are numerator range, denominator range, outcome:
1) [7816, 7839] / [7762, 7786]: 0.98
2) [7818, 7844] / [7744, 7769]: 0.98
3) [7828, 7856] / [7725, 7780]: 0.98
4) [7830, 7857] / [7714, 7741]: 0.98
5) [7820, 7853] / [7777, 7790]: 1.00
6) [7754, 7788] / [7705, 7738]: 1.01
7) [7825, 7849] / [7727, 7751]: 0.99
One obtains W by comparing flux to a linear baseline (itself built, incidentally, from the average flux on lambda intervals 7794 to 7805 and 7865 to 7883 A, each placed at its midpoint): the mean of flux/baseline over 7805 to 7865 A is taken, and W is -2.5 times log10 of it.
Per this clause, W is 0.003 mag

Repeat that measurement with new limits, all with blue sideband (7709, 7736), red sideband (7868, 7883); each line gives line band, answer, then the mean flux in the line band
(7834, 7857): -0.02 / 8.39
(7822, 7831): -0.03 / 8.46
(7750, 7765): -0.03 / 8.66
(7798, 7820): -0.01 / 8.37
